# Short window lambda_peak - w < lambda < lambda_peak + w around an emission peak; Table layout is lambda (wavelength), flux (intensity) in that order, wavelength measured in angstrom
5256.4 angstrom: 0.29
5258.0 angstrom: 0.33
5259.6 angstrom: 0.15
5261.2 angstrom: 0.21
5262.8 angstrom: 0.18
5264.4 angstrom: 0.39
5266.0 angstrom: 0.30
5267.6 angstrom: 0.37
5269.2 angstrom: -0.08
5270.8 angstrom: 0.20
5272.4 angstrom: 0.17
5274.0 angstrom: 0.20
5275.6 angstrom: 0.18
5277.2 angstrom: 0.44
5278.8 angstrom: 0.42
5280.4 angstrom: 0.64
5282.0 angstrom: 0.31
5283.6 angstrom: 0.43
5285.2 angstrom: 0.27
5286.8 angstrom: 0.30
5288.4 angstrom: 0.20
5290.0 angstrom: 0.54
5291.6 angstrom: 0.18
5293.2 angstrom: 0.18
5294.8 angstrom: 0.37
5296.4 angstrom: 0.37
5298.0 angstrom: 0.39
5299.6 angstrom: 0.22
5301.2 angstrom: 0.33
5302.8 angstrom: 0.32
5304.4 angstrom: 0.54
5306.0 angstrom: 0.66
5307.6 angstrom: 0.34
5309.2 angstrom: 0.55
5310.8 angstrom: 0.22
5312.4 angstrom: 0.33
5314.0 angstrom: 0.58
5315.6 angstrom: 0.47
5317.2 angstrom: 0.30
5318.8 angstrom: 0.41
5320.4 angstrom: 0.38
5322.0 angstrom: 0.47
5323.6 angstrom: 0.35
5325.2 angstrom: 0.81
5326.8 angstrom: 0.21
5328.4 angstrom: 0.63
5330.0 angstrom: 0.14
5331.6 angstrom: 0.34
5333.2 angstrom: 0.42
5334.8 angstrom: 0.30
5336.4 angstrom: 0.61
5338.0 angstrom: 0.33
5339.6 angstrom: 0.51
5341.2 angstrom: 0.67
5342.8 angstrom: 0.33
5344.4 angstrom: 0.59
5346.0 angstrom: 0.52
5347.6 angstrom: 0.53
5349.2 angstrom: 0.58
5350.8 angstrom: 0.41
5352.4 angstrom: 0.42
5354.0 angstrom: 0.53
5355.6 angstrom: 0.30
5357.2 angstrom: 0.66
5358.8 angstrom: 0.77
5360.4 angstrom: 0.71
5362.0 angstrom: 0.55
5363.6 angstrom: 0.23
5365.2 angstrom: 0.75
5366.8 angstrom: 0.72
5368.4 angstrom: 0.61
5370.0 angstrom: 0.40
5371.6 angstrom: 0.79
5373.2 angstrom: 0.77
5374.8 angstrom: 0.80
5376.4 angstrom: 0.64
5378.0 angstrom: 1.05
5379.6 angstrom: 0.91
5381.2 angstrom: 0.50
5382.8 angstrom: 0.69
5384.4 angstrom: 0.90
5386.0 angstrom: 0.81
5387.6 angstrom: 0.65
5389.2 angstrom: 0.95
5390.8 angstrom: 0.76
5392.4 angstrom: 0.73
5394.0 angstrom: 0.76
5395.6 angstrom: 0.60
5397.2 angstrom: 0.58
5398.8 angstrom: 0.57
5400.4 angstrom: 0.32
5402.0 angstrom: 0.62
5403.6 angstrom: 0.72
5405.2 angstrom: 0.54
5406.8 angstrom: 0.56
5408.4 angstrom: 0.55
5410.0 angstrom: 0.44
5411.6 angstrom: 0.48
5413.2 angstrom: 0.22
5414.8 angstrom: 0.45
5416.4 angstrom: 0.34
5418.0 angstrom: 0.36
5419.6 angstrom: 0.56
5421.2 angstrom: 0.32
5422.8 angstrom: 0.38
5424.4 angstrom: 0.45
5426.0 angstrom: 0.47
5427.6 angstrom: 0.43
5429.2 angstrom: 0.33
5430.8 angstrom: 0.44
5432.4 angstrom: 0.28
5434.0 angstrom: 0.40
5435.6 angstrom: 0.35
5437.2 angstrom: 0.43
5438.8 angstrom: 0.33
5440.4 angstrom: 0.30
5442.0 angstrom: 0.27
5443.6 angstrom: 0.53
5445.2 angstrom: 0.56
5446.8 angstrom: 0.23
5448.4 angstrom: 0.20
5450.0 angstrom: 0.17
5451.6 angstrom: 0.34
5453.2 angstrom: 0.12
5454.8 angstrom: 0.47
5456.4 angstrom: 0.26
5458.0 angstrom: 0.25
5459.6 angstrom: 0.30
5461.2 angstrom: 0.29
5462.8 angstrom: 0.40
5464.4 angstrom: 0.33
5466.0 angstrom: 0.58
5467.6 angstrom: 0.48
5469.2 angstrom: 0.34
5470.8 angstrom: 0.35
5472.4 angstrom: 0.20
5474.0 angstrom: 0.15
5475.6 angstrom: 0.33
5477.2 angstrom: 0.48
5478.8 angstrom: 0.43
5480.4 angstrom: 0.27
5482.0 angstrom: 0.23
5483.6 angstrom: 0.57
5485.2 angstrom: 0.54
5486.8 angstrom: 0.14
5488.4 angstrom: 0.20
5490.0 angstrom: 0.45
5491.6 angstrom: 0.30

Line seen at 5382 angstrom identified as C III] 1909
